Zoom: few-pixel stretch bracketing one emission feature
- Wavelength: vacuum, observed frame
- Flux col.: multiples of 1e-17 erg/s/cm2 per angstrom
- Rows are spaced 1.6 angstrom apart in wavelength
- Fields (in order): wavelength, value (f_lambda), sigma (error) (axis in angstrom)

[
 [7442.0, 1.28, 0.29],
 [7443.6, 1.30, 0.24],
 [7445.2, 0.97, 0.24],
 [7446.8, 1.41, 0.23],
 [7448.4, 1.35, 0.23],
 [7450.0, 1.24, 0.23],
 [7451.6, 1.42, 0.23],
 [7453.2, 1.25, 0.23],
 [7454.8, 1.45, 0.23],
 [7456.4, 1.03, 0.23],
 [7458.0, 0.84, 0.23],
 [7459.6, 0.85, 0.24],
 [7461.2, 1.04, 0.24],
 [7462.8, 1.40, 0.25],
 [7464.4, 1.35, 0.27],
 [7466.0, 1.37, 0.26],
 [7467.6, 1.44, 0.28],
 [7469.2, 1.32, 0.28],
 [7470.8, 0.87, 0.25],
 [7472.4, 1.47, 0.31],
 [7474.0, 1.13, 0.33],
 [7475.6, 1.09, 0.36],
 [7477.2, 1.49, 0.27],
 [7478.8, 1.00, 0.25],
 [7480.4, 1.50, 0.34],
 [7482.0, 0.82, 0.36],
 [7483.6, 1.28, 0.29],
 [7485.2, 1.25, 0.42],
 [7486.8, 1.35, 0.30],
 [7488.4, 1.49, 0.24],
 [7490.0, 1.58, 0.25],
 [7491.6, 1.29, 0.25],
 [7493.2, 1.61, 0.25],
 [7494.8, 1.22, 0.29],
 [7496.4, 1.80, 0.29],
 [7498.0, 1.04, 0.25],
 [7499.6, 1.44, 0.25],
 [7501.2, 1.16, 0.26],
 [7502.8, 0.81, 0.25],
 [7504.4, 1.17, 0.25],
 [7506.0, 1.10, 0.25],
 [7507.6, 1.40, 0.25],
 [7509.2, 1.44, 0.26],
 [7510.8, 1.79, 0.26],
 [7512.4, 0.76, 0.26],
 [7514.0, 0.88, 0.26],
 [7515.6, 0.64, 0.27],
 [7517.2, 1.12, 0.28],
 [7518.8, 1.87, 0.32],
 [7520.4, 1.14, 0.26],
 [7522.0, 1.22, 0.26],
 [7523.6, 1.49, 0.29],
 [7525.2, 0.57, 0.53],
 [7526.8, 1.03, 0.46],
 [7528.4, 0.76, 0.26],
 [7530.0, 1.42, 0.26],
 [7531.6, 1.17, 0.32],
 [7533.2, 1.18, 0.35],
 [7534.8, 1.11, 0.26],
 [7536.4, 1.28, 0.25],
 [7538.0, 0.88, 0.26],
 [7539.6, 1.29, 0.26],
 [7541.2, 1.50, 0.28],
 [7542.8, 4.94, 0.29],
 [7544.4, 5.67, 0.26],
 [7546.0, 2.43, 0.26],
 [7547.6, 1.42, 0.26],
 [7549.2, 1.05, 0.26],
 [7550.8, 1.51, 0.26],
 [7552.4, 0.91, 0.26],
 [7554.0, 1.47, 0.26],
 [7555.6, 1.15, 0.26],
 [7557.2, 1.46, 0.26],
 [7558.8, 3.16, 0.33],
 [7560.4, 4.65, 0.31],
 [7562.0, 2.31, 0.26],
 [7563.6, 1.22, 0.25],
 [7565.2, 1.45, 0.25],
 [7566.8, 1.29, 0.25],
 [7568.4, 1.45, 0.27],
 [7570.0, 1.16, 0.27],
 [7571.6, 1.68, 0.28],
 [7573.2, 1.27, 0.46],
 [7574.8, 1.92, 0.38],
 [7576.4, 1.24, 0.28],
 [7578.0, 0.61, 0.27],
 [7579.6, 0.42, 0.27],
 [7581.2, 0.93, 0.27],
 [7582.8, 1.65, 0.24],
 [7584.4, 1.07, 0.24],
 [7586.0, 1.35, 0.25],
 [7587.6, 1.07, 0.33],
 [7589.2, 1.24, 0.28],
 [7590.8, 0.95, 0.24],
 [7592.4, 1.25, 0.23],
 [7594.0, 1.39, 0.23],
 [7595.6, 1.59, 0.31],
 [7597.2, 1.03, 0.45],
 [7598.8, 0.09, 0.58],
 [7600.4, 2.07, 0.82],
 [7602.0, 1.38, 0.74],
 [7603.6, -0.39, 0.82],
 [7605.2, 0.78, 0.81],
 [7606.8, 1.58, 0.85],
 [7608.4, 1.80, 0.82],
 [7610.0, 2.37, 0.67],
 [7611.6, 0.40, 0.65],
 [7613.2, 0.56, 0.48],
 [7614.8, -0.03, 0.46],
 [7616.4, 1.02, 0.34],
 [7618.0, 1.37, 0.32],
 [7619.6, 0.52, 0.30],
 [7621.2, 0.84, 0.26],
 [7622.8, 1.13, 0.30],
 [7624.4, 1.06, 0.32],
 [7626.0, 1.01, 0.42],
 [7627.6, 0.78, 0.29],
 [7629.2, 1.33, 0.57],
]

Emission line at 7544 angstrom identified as [S II]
